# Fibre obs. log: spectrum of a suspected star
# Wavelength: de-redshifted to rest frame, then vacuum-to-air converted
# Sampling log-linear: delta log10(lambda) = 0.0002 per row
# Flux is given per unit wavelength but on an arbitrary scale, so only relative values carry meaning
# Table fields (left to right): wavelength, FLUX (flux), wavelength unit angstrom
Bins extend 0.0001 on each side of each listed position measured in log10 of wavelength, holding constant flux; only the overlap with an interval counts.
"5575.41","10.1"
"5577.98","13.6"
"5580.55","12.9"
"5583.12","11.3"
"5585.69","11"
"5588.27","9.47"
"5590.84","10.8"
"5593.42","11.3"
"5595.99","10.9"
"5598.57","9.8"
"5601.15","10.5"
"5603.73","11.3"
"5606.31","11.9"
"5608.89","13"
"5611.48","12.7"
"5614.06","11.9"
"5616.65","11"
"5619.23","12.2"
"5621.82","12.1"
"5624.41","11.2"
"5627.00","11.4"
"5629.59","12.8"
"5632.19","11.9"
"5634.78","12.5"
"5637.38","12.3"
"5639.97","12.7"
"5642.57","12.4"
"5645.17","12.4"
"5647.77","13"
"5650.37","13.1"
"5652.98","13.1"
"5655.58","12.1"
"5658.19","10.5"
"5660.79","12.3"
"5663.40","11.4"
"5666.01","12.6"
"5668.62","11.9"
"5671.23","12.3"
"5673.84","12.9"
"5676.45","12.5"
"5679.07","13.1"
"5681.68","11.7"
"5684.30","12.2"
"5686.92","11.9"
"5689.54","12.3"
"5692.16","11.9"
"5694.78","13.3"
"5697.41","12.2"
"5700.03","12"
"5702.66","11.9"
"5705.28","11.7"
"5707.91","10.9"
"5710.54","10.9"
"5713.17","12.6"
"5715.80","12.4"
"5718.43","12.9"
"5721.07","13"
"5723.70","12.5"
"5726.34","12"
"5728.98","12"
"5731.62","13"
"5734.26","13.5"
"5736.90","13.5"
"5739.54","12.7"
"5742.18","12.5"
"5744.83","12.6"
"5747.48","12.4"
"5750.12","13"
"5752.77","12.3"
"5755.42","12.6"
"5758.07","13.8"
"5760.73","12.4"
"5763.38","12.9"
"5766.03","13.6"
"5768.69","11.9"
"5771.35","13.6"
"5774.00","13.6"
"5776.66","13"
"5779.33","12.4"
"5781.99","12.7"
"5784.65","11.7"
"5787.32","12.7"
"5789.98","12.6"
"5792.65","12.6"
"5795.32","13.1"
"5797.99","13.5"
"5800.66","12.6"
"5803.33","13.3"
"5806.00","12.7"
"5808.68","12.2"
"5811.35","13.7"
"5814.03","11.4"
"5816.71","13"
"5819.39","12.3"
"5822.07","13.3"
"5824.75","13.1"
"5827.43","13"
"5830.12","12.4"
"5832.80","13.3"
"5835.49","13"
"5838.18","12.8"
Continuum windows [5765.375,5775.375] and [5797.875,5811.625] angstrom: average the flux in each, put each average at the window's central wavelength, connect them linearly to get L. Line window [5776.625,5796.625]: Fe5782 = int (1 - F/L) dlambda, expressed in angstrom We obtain 0.7 angstrom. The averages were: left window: 13.1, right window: 12.9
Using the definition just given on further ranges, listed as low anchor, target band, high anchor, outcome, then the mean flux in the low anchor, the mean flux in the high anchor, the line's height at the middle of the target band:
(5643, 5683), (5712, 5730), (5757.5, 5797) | 0.1 angstrom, 12.3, 12.8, 12.6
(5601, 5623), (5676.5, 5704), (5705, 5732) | -0.4 angstrom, 11.9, 12.2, 12.1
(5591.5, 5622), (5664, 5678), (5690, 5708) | -0.6 angstrom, 11.5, 12.1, 11.9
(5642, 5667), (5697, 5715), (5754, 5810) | 1.1 angstrom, 12.3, 12.8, 12.5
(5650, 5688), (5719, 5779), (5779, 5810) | -1.5 angstrom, 12.2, 12.7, 12.5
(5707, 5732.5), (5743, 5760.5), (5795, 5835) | -0.4 angstrom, 12.2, 12.9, 12.4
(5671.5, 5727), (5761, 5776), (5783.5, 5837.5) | -0.6 angstrom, 12.2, 12.8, 12.6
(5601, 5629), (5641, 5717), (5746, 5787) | 0.2 angstrom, 11.8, 12.8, 12.2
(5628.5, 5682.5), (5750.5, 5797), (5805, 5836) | -0.5 angstrom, 12.4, 12.8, 12.7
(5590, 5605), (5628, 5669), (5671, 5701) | -2.2 angstrom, 10.8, 12.4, 11.7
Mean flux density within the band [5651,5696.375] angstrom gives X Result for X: 12.2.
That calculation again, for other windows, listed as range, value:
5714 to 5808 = 12.8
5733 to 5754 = 12.8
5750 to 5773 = 12.9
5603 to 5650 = 12.2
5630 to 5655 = 12.6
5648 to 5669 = 12.2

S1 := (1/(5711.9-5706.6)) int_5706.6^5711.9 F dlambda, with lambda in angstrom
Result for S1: 10.9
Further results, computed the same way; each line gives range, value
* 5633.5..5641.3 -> 12.5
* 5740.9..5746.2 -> 12.5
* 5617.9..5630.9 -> 11.9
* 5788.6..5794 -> 12.6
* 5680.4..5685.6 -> 11.9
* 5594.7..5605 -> 10.6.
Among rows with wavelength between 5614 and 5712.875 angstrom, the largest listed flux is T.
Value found 13.3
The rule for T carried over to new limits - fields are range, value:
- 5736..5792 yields 13.8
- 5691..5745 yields 13.5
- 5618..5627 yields 12.2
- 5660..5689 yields 13.1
